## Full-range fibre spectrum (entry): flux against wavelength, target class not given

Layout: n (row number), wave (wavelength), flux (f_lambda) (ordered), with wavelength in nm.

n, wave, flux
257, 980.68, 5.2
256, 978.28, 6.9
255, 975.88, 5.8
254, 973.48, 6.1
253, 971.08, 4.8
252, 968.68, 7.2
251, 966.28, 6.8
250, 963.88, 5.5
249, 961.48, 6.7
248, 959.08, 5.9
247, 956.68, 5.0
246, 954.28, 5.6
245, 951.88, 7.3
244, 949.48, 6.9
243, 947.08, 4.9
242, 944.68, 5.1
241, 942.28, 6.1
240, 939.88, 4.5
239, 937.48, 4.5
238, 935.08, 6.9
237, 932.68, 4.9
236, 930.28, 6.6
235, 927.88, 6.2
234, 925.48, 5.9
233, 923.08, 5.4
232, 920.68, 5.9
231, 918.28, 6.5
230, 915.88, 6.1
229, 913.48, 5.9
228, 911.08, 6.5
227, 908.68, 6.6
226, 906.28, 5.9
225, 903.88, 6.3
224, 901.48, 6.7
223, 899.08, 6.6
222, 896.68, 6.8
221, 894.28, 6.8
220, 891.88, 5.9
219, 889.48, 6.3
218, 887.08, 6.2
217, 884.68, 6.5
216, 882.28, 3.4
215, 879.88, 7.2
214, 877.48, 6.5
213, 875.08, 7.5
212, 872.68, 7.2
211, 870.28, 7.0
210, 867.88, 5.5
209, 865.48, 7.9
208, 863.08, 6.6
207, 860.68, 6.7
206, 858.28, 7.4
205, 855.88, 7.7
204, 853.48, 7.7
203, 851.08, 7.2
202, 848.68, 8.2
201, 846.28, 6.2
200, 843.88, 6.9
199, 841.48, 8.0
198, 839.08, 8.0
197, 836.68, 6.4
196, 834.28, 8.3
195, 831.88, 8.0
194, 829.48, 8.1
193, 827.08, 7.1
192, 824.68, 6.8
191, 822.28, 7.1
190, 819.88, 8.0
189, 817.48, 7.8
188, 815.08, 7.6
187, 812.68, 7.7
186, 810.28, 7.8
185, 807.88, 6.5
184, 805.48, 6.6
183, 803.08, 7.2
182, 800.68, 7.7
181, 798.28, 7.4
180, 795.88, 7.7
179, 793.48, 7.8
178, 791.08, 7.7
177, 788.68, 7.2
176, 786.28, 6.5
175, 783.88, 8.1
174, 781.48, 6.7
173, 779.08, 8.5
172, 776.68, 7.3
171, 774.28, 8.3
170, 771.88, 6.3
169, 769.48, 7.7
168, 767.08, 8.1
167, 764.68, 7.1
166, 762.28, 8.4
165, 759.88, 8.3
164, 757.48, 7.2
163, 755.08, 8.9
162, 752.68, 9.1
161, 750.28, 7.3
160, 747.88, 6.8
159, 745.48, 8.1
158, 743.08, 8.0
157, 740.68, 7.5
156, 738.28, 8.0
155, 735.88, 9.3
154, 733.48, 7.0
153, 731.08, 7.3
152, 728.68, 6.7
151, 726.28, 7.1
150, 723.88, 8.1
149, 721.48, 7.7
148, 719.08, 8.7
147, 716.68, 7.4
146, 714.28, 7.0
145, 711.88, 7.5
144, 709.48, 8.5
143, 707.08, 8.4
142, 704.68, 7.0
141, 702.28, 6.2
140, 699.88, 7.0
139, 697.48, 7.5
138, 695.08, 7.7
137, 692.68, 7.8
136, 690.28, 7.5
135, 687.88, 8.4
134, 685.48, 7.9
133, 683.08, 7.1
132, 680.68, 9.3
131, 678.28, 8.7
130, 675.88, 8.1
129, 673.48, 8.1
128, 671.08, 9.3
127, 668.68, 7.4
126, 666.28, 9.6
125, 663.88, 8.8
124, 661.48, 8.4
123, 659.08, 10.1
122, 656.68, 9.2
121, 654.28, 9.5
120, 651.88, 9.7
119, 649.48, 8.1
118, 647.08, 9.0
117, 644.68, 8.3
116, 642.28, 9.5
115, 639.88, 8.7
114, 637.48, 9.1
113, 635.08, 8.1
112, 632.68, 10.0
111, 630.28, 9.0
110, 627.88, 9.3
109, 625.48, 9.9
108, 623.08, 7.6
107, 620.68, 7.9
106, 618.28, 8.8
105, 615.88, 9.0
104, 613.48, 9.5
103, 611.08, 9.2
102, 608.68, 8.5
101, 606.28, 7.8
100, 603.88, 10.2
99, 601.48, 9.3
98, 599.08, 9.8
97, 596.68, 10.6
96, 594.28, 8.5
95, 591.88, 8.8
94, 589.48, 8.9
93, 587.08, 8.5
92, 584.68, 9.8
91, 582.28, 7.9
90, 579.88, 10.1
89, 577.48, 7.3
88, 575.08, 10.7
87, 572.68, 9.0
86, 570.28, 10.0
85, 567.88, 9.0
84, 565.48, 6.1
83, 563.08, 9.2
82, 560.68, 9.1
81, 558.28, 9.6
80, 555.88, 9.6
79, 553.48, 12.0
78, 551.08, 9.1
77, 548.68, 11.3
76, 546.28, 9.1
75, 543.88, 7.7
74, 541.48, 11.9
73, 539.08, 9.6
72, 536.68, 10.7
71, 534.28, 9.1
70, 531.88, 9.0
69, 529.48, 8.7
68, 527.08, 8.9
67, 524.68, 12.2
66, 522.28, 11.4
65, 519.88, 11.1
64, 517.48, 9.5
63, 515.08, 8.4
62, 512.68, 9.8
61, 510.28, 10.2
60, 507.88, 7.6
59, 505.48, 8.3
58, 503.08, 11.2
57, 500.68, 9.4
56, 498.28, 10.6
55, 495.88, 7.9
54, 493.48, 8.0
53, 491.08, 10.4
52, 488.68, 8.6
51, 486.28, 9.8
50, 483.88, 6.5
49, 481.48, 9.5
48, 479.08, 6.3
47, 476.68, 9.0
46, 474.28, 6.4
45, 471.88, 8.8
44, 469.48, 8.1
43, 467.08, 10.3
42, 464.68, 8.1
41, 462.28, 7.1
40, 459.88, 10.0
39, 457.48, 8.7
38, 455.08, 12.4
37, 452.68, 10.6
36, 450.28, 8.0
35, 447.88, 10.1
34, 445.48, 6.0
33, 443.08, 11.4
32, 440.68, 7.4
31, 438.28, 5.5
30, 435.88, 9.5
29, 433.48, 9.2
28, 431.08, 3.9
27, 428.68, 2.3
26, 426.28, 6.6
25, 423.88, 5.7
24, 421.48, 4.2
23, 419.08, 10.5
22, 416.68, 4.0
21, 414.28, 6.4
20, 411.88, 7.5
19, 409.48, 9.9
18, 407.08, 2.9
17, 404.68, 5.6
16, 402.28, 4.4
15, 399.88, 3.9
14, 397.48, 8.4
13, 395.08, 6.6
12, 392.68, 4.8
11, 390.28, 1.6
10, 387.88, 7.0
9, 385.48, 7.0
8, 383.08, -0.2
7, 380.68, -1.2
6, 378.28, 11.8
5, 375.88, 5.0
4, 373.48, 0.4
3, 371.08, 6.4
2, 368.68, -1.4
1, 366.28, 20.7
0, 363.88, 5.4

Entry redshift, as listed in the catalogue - 0.12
